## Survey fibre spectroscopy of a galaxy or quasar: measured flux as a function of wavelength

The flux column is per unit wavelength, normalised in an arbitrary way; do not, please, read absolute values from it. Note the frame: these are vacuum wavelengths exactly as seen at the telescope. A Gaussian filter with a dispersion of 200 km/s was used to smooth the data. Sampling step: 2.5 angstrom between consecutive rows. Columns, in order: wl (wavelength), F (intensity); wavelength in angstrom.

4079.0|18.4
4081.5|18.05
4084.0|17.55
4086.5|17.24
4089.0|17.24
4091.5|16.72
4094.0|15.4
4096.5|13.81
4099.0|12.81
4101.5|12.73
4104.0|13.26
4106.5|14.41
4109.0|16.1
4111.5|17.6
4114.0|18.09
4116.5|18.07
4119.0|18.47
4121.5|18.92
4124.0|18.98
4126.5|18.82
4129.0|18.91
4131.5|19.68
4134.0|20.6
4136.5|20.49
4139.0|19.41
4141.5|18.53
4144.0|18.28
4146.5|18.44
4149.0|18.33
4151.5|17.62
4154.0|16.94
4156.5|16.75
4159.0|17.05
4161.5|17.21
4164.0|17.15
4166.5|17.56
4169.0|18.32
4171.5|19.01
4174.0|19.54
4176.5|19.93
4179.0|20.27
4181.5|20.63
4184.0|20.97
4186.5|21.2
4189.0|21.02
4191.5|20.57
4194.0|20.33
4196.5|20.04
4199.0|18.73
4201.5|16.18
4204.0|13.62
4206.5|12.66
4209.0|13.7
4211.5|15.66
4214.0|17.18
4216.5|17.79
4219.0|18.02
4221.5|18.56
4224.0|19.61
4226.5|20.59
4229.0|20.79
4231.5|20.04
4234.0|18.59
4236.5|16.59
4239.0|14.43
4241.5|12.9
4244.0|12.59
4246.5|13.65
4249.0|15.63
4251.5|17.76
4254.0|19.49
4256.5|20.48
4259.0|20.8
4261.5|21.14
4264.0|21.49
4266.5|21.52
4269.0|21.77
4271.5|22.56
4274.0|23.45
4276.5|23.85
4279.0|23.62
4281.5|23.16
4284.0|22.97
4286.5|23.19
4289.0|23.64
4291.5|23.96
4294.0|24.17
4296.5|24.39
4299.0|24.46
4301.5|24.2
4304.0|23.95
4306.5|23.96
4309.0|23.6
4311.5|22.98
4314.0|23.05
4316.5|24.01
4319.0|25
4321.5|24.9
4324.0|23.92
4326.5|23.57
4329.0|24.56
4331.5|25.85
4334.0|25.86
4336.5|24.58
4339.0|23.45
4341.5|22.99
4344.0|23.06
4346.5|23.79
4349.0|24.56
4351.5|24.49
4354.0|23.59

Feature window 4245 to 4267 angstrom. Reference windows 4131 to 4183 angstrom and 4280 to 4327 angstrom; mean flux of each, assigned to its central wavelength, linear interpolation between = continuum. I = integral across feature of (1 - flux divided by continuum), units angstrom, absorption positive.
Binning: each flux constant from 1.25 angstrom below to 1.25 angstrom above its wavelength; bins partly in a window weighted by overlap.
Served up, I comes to 3.2 angstrom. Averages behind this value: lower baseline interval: 18.7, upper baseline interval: 23.8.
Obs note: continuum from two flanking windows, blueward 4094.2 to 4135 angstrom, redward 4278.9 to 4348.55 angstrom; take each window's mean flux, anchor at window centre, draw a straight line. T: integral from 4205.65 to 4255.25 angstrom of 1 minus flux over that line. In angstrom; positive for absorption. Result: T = 9.8 angstrom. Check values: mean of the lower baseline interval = 16.9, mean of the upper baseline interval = 24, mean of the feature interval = 16.8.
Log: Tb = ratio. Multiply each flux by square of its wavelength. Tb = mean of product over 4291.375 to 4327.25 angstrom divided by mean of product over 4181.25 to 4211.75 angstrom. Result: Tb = 1.40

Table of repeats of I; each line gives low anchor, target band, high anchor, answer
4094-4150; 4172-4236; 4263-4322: 5.27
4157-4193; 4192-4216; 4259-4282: 4.24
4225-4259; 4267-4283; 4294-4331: -1.95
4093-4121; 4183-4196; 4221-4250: -3.38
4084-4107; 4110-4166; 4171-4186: -2.51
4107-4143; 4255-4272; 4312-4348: 0.81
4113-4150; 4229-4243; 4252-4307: 3.10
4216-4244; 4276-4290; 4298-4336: -1.07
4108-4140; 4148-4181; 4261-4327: 2.87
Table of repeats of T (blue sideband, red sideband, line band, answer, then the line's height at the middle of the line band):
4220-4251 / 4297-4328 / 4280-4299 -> -1.6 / 21.9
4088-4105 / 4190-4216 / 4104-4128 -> -4.0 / 15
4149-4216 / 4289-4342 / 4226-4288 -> 5.2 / 21.5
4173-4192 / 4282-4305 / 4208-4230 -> 3.7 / 21.6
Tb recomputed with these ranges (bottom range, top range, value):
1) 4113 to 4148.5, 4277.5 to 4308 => 1.36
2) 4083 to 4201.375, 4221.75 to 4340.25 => 1.28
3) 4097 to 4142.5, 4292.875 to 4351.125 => 1.52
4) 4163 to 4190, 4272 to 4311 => 1.28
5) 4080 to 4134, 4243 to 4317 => 1.41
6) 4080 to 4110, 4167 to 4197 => 1.36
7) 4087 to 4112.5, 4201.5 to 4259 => 1.20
